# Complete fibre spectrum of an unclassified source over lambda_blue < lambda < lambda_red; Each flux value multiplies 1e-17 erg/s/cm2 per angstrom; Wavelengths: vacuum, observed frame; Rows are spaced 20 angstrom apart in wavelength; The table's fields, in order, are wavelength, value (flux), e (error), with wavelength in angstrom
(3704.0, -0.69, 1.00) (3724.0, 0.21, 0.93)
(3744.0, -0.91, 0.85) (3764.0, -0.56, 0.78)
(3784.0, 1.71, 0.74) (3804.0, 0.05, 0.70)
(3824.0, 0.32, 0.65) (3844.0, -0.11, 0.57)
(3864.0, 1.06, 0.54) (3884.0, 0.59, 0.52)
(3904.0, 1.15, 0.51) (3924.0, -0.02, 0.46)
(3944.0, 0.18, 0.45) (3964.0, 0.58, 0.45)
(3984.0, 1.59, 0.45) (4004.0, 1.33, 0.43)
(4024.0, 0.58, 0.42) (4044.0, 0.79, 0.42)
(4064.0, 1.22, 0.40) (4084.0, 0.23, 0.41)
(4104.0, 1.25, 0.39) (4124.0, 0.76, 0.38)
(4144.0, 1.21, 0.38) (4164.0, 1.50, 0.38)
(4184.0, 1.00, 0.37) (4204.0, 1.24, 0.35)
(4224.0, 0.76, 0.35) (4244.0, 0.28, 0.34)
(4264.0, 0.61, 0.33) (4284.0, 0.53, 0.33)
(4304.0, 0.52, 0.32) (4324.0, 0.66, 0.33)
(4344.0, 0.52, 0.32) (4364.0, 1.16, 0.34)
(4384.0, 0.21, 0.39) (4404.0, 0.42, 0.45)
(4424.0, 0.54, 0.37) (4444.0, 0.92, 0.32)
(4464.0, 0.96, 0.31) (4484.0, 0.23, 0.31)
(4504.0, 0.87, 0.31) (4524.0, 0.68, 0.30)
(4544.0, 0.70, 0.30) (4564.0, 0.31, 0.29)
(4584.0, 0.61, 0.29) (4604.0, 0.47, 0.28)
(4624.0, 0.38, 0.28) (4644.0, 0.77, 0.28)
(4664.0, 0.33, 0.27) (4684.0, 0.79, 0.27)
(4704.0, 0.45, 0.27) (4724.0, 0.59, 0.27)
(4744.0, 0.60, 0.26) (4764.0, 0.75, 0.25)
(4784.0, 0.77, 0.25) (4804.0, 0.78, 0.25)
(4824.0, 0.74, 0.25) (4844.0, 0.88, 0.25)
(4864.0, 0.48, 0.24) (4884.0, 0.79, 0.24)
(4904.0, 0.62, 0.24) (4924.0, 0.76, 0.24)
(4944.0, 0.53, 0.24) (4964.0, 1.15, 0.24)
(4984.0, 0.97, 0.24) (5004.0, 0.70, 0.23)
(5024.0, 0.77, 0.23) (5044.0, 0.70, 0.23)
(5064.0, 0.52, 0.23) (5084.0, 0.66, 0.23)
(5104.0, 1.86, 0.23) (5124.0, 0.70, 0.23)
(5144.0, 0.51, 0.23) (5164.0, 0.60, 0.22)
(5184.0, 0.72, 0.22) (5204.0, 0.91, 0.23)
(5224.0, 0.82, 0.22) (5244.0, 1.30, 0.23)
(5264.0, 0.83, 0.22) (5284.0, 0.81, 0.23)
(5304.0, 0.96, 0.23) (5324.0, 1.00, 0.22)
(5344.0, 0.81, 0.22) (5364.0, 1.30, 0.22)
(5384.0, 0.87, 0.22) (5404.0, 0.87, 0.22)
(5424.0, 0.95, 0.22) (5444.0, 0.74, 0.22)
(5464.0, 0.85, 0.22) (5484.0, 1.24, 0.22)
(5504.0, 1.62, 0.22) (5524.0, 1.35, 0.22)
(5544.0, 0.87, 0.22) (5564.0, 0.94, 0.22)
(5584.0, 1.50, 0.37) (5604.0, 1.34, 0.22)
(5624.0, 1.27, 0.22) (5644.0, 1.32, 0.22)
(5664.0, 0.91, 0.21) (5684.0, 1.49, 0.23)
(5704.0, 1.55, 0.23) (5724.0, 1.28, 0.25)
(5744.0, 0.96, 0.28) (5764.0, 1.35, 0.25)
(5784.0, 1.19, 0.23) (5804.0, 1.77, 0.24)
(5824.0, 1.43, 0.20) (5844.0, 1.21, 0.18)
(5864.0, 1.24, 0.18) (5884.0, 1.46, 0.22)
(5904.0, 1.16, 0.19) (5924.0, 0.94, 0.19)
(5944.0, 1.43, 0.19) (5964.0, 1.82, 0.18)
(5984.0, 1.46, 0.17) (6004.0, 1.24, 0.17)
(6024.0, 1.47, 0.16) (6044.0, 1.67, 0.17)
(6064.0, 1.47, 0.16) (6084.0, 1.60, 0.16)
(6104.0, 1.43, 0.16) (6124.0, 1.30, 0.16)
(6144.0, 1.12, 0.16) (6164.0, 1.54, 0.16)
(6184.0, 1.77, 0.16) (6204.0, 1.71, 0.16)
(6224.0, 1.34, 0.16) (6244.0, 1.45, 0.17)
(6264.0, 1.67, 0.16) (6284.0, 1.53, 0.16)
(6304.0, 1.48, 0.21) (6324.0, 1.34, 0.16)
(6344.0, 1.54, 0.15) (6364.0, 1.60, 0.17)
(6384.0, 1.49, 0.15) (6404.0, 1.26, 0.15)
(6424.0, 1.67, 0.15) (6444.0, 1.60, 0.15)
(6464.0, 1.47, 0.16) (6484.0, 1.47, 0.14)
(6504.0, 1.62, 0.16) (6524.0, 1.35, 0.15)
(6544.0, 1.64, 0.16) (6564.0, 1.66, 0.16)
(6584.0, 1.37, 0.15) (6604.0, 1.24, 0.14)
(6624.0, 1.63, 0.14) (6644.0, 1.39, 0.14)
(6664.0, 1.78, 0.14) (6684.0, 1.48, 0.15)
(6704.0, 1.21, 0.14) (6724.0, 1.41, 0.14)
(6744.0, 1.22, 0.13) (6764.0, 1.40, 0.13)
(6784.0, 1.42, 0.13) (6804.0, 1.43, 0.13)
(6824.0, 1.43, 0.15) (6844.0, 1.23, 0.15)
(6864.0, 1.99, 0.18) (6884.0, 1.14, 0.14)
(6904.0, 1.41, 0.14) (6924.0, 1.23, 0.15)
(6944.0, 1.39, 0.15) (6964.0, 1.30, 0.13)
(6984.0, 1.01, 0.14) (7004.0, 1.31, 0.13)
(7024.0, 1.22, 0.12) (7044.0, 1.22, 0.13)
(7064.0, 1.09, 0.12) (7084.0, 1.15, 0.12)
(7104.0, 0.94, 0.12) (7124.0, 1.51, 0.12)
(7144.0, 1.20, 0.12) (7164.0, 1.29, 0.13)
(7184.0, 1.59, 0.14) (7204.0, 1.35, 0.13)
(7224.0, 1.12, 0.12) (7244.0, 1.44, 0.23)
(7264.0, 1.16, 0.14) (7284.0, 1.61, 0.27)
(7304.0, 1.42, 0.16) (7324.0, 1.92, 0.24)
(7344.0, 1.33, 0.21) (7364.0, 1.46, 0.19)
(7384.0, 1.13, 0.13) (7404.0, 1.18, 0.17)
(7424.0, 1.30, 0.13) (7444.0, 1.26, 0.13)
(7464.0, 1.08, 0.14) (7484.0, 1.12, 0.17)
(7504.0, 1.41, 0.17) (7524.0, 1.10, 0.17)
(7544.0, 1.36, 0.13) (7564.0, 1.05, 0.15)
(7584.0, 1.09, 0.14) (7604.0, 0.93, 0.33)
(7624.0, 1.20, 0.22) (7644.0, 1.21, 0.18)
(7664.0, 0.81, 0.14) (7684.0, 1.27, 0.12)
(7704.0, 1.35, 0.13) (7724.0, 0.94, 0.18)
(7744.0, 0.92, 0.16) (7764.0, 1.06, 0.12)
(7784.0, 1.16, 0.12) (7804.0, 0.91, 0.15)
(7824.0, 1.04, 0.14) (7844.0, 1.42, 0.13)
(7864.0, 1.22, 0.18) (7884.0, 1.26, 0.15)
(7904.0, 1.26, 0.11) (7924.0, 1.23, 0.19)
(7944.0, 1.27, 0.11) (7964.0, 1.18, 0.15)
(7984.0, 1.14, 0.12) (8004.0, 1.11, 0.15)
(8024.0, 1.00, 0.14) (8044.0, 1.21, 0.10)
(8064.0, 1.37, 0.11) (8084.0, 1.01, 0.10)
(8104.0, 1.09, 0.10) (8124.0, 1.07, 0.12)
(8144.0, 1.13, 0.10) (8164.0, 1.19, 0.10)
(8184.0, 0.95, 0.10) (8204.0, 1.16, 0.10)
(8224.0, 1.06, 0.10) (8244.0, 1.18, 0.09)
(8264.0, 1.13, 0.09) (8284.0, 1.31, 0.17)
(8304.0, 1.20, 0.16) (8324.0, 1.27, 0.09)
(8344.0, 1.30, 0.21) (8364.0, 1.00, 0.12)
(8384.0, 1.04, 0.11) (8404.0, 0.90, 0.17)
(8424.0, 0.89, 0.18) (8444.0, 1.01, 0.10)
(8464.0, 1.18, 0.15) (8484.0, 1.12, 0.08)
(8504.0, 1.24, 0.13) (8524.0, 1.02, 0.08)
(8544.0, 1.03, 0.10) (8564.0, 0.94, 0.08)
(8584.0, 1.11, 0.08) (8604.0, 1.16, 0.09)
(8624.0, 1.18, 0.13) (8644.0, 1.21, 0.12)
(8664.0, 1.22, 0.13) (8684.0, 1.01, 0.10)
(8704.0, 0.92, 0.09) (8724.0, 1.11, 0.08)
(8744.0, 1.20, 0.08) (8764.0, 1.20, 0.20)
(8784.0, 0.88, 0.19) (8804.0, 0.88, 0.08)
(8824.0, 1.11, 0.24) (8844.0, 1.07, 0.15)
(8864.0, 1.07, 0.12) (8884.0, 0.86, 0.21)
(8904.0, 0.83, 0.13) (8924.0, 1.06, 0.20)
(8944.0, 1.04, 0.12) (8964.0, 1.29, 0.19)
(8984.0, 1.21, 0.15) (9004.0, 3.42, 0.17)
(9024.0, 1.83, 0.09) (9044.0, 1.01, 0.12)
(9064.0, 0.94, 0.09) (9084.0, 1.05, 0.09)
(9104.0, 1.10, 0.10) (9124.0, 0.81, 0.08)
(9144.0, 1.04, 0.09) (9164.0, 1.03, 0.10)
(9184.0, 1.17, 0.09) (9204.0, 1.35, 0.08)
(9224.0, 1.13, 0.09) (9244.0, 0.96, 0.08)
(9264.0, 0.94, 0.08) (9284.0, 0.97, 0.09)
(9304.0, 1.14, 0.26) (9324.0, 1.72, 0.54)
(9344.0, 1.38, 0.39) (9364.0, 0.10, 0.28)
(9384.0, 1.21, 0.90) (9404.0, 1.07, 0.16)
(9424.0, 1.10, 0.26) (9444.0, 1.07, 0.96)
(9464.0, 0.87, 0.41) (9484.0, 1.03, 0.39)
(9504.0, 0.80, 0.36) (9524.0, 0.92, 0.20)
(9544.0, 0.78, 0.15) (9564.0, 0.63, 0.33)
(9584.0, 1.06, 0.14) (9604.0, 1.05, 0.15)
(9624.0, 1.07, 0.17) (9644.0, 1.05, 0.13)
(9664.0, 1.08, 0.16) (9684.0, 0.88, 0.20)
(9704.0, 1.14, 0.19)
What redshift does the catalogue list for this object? 0.37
